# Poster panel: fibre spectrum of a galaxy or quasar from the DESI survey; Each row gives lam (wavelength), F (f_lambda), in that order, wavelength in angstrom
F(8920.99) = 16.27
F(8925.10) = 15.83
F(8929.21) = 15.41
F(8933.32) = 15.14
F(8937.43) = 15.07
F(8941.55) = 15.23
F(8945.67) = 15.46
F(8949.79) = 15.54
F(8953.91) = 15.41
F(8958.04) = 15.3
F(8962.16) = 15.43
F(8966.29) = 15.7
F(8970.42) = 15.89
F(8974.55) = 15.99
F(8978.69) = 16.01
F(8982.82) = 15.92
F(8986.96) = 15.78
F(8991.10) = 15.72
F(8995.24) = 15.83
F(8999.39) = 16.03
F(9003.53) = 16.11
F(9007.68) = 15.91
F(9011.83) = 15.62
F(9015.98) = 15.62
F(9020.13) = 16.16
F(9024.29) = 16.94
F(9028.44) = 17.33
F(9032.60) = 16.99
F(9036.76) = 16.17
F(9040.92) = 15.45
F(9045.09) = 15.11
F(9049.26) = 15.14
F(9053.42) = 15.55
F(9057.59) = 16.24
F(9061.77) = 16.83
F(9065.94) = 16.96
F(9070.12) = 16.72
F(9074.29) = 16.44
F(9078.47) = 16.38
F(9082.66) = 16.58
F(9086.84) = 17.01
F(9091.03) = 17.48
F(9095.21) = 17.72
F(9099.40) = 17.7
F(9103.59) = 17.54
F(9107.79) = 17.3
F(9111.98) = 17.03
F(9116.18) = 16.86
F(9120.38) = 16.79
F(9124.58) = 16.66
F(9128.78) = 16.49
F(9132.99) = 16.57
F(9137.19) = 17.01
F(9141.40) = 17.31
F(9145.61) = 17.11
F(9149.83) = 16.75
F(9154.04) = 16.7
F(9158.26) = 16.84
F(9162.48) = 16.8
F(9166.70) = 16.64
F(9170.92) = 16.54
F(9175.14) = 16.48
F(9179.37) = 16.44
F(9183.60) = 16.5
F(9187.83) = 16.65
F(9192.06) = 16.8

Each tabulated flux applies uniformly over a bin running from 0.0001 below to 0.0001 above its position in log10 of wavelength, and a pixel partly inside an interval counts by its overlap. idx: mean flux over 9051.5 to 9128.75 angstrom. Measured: 16.9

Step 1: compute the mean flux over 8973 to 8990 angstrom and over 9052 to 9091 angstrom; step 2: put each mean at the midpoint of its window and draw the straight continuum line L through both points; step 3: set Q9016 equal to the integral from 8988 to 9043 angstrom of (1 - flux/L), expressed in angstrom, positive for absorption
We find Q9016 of 0.09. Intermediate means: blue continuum 15.9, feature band 16.1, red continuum 16.6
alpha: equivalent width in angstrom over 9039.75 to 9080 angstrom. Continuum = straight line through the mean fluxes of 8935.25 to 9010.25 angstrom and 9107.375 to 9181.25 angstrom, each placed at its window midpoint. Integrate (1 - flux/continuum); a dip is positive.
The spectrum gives 0.4 angstrom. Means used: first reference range 15.7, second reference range 16.8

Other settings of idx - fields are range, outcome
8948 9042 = 16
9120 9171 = 16.8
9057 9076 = 16.7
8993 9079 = 16.2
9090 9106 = 17.6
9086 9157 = 17.1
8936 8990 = 15.6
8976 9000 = 15.9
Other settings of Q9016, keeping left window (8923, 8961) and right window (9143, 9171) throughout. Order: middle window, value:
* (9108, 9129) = -0.38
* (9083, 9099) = -0.96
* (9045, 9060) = 0.48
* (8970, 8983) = -0.30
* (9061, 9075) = -0.48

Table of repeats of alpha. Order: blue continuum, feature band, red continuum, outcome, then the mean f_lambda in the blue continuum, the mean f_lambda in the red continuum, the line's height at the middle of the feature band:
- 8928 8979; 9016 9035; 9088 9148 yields -0.60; 15.5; 17.1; 16.2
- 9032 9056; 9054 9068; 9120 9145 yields -0.58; 15.7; 16.8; 15.9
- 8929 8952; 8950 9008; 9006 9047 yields -0.37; 15.3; 16.1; 15.7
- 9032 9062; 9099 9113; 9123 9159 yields -0.79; 15.8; 16.8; 16.5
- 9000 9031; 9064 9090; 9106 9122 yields 0.00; 16.2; 17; 16.7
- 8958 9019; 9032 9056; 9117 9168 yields 0.75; 15.8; 16.8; 16.2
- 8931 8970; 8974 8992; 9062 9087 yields -0.18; 15.4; 16.7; 15.7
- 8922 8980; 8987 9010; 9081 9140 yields 0.12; 15.5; 17.1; 16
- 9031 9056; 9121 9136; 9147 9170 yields -0.13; 15.7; 16.7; 16.5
